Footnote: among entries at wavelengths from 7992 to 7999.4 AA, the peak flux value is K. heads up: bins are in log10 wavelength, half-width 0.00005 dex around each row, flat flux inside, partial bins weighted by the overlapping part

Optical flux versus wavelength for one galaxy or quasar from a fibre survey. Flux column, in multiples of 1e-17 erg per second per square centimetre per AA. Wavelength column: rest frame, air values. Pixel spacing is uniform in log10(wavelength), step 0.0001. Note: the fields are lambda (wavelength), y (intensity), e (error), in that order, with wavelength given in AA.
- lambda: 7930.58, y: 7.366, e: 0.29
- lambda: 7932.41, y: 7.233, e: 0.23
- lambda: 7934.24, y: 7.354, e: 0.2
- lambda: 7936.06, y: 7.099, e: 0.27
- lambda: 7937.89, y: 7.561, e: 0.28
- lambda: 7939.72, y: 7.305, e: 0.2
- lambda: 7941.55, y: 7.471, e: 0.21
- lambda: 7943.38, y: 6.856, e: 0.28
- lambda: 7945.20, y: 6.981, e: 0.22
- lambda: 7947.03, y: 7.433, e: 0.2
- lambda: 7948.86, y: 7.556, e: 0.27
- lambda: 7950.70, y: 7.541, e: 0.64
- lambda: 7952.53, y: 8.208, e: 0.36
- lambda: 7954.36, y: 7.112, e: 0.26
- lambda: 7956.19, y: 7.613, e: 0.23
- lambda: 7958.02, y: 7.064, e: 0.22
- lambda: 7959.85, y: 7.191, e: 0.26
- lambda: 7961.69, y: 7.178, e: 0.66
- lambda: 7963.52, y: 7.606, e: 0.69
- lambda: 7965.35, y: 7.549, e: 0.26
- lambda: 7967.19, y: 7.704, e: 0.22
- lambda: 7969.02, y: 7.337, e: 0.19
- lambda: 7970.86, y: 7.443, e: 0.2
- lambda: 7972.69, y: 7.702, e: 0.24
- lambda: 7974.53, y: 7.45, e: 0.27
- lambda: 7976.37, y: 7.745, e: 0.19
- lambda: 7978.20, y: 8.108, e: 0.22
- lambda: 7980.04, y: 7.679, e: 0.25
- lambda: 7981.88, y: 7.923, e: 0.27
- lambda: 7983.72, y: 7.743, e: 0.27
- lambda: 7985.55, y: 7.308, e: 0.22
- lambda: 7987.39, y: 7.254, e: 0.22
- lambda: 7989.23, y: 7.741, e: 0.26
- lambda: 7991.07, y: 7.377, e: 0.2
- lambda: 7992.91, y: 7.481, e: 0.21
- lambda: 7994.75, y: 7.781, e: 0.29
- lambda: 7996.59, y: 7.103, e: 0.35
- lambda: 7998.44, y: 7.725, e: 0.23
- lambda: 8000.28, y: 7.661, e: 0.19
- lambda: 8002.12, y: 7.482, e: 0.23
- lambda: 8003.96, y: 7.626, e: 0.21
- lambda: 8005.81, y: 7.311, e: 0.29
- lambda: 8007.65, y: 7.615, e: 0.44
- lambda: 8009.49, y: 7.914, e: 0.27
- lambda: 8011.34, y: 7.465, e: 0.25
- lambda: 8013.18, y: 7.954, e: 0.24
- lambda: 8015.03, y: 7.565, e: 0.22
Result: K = 7.781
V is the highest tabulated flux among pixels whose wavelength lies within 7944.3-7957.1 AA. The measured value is 8.208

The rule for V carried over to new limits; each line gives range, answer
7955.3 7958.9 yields 7.613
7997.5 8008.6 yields 7.725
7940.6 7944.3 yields 7.471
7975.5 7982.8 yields 8.108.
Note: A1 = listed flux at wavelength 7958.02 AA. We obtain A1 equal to 7.064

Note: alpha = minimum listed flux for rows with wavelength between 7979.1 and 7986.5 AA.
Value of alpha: 7.308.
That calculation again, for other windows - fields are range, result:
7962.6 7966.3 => 7.549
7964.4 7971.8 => 7.337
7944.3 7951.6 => 6.981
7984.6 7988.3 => 7.254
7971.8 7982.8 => 7.45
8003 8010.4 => 7.311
